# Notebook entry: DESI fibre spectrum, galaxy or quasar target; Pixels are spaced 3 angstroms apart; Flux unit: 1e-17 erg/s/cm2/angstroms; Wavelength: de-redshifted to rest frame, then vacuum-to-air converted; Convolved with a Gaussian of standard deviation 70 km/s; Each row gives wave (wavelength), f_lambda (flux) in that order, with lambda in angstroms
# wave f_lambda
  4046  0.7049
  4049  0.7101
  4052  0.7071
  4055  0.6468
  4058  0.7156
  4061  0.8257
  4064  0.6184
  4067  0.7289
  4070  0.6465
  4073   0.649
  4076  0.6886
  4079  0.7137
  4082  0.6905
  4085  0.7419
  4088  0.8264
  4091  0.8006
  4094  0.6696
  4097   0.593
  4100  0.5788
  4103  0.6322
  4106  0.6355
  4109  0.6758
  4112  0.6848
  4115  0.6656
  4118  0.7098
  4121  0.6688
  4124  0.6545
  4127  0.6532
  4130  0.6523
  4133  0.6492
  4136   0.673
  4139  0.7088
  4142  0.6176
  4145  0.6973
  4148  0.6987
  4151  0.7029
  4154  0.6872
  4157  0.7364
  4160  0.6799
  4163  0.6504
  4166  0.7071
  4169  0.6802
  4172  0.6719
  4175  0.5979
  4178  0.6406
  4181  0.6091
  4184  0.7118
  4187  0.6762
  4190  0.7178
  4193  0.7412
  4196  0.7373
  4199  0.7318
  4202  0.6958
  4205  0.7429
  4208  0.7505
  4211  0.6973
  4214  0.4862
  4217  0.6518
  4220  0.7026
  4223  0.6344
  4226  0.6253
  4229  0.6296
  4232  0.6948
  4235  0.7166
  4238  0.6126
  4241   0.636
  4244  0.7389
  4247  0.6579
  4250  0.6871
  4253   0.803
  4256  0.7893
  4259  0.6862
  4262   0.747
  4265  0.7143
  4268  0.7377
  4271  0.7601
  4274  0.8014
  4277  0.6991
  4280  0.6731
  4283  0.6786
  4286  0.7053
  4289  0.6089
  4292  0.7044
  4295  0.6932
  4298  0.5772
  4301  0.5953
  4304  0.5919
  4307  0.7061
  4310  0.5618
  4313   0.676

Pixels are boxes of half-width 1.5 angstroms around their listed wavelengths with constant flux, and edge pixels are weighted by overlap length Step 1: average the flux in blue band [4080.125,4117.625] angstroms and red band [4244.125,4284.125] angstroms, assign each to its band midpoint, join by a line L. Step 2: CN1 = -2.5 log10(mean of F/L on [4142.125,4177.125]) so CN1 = 0.032 mag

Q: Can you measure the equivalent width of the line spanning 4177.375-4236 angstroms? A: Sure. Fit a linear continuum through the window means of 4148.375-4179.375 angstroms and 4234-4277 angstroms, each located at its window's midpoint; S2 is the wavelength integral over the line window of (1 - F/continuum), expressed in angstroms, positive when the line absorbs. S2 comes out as 1.4 angstroms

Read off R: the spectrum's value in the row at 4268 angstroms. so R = 0.7377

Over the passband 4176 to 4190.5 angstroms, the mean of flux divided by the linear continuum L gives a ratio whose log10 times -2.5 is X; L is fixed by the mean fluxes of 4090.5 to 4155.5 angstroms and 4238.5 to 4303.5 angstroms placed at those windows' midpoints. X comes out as 0.022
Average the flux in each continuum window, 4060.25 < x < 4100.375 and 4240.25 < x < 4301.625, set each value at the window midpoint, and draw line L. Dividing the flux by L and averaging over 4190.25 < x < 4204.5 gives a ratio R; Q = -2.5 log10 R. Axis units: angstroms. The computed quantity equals -0.040 mag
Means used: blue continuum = 0.699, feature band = 0.727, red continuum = 0.702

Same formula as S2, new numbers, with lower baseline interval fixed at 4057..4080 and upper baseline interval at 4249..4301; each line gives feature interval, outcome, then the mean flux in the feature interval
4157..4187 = 1.56 angstroms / 0.666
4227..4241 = 0.91 angstroms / 0.659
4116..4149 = 1.40 angstroms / 0.671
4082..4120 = 0.79 angstroms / 0.685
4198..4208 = -0.34 angstroms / 0.727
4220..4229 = 0.80 angstroms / 0.642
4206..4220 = 0.96 angstroms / 0.656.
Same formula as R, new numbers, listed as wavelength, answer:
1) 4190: 0.7178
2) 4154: 0.6872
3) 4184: 0.7118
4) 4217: 0.6518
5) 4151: 0.7029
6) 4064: 0.6184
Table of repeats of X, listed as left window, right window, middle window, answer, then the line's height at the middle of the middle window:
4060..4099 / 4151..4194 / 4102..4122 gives 0.043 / 0.695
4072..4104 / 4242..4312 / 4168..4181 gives 0.080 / 0.691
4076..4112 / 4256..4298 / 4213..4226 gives 0.125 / 0.7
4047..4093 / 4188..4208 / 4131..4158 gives 0.059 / 0.722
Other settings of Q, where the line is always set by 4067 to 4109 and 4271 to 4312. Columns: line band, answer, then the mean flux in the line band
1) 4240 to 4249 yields -0.02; 0.68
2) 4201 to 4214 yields -0.04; 0.695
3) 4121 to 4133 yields 0.04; 0.655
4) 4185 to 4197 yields -0.07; 0.717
